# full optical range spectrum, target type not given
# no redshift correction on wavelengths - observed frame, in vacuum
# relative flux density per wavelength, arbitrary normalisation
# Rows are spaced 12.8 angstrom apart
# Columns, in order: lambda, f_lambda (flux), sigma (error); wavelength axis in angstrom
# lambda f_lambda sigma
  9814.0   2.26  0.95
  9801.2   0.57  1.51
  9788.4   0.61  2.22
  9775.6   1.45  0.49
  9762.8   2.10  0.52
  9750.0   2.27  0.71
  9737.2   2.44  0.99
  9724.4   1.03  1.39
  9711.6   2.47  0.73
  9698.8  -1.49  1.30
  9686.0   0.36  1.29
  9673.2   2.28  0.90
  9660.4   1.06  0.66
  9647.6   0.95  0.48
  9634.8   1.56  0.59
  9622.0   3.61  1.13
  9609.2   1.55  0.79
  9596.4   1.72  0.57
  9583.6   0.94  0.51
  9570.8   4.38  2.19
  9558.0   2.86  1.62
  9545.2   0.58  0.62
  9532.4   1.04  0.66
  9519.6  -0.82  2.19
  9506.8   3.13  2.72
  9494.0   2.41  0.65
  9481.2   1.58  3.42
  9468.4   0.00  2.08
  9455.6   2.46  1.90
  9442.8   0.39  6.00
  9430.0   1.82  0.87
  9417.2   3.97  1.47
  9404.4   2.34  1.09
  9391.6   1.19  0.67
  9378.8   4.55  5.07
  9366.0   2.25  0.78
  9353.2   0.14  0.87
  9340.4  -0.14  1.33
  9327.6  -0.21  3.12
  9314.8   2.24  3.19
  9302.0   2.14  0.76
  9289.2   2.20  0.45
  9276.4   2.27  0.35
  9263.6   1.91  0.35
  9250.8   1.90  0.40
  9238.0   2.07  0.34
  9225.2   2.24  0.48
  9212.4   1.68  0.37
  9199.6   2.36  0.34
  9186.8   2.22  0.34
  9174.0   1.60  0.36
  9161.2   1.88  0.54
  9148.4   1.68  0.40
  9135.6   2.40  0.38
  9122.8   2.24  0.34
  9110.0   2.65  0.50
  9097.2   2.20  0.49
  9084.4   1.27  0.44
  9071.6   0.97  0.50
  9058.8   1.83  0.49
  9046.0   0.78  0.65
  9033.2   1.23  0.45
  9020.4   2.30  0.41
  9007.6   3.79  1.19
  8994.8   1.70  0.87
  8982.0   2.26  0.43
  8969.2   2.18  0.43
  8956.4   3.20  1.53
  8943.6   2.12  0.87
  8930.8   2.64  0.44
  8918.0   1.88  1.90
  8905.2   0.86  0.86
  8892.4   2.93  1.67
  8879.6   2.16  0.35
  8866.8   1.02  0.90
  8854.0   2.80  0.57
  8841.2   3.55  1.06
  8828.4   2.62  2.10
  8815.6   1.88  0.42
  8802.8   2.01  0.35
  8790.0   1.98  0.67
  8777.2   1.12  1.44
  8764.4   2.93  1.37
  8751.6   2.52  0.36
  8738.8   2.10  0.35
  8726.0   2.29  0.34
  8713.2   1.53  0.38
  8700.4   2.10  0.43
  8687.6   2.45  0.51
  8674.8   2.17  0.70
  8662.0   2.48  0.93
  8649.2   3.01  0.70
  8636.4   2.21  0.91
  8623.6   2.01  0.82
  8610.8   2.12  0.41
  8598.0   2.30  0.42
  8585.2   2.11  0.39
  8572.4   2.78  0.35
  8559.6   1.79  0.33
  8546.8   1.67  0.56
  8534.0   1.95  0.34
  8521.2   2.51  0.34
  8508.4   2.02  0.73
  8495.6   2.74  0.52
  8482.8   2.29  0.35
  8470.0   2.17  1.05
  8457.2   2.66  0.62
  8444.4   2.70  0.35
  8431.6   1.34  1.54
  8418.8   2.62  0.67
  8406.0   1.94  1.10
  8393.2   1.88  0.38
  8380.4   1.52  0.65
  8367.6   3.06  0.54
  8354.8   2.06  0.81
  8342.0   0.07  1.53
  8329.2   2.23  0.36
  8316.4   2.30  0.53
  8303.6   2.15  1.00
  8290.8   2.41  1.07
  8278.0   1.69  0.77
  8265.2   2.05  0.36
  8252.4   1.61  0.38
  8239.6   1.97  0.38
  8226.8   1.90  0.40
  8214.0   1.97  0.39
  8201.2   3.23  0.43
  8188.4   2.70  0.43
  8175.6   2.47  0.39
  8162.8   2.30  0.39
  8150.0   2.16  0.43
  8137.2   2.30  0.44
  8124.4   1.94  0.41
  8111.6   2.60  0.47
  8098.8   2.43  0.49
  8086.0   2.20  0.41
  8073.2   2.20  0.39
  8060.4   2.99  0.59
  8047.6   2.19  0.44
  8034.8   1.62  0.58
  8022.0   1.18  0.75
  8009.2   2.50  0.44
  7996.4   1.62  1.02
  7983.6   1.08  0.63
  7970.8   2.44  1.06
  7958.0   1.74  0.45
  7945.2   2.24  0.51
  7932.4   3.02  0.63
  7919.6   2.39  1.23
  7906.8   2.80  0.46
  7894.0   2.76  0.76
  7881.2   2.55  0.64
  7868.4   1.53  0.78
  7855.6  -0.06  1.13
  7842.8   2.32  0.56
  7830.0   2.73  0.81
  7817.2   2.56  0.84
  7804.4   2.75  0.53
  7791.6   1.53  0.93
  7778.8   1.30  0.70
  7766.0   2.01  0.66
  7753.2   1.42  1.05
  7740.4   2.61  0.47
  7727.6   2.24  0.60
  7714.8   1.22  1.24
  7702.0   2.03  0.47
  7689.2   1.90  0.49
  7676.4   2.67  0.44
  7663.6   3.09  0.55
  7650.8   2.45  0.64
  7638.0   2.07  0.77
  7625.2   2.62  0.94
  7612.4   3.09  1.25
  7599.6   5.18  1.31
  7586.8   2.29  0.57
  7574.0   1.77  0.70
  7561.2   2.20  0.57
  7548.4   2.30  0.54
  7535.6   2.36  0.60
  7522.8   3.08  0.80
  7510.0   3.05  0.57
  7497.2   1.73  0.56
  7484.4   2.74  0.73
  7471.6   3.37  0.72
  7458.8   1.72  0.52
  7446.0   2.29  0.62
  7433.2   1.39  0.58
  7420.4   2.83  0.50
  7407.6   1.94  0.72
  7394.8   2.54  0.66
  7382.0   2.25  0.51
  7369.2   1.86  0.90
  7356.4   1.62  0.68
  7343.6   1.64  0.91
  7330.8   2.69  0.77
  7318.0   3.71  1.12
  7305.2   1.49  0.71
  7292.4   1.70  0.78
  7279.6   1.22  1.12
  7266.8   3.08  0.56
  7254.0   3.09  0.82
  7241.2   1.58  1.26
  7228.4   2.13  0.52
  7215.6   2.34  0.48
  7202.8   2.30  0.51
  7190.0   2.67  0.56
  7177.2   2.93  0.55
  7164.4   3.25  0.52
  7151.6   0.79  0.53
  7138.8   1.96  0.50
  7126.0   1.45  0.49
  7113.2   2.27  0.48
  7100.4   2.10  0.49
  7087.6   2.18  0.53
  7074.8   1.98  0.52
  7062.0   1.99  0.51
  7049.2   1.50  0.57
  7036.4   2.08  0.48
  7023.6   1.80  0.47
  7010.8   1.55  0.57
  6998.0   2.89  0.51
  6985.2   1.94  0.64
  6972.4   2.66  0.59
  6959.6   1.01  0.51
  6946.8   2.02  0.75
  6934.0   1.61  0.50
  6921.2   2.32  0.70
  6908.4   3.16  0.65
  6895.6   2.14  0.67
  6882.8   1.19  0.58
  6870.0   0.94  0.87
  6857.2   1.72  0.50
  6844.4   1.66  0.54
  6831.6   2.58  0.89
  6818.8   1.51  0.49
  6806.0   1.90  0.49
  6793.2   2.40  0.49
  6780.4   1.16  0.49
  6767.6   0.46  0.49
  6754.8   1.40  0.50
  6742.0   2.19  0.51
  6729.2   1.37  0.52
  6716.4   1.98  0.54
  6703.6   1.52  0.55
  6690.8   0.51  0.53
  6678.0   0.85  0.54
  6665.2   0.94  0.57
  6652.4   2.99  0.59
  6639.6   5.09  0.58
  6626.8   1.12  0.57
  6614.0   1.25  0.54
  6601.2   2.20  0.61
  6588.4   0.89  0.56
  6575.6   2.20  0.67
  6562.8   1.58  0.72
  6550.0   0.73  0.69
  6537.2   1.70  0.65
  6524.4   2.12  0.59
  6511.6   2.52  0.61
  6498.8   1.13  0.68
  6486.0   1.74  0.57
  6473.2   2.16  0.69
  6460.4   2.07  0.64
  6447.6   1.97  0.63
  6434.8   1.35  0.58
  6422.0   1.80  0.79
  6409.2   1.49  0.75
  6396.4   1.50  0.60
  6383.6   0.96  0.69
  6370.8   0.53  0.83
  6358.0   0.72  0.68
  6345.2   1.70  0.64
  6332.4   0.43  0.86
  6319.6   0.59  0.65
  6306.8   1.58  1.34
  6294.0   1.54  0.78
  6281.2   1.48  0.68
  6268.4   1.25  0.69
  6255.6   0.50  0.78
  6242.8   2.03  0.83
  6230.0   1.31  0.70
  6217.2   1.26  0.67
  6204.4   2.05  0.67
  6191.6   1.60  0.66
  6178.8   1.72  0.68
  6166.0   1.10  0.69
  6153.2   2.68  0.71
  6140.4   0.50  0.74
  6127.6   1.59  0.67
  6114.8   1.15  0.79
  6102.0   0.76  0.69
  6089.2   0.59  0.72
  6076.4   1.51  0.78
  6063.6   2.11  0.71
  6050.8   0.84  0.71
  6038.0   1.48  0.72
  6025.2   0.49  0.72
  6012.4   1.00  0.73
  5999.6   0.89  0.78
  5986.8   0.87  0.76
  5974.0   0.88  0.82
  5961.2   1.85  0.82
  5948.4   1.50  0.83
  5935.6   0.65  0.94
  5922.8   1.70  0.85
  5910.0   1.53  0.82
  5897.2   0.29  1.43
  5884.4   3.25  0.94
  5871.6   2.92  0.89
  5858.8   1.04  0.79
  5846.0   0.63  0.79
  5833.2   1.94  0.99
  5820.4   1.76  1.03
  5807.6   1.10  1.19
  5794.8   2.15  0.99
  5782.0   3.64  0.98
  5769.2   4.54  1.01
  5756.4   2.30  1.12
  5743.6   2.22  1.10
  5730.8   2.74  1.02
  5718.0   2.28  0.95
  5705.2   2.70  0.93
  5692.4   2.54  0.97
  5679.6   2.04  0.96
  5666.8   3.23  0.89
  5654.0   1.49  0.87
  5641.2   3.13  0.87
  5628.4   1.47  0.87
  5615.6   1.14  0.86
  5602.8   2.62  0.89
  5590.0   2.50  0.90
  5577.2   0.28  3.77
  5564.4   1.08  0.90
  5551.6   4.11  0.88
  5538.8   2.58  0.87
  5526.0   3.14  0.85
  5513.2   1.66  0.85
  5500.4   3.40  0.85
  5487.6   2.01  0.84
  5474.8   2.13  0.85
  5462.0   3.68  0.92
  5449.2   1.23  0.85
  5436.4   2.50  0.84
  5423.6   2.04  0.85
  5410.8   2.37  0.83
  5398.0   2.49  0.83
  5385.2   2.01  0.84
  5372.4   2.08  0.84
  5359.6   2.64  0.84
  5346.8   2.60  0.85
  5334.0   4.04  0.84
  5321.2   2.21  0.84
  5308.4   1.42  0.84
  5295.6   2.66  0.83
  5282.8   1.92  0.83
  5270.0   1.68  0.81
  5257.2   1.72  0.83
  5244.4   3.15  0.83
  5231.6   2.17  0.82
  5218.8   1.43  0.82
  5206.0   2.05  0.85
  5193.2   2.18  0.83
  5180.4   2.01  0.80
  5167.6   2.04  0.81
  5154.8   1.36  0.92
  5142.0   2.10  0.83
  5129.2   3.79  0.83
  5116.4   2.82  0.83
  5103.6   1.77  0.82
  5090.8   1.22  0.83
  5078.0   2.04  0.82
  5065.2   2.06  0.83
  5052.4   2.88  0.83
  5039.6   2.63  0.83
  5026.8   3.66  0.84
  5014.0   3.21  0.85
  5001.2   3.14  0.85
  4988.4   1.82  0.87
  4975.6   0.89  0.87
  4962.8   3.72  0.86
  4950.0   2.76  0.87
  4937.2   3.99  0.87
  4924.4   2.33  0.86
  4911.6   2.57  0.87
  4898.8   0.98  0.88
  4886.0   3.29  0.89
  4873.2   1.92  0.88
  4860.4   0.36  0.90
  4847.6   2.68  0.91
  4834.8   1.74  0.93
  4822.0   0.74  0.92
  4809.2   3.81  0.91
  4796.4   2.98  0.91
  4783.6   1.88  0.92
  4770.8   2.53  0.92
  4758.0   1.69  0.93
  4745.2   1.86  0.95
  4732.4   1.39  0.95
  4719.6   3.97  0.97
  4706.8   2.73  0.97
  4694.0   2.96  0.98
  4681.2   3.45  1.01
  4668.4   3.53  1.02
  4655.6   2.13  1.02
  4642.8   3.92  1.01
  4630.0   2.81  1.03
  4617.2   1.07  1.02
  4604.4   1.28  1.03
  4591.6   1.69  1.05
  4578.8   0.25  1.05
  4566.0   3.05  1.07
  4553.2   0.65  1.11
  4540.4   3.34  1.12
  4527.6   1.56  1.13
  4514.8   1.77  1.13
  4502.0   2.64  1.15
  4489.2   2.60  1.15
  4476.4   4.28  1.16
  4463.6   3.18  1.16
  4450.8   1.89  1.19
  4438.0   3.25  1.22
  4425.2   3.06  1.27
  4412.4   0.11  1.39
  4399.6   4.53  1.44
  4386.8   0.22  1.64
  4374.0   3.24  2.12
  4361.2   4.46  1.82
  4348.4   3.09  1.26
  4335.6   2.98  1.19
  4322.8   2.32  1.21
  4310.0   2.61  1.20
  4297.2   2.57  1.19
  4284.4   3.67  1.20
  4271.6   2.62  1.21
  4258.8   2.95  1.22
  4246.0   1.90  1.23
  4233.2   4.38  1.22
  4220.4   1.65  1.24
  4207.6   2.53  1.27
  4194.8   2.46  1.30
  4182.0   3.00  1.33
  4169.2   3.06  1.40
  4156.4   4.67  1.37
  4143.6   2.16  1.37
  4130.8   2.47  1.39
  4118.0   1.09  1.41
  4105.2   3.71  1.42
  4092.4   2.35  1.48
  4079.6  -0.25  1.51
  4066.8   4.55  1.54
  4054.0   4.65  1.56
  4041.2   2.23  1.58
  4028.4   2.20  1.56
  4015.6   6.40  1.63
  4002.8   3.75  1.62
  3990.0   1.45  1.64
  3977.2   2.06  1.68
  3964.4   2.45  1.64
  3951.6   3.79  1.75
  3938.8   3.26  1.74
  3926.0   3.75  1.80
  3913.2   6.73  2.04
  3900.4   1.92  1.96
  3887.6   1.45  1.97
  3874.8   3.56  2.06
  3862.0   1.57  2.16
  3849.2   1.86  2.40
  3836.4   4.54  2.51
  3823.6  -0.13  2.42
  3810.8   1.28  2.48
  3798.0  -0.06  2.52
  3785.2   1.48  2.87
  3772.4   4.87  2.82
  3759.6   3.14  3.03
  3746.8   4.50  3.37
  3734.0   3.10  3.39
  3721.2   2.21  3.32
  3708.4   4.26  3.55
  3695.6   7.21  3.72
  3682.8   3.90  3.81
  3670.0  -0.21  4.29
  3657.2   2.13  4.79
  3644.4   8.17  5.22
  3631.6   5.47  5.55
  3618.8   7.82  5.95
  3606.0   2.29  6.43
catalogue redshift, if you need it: 0.782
